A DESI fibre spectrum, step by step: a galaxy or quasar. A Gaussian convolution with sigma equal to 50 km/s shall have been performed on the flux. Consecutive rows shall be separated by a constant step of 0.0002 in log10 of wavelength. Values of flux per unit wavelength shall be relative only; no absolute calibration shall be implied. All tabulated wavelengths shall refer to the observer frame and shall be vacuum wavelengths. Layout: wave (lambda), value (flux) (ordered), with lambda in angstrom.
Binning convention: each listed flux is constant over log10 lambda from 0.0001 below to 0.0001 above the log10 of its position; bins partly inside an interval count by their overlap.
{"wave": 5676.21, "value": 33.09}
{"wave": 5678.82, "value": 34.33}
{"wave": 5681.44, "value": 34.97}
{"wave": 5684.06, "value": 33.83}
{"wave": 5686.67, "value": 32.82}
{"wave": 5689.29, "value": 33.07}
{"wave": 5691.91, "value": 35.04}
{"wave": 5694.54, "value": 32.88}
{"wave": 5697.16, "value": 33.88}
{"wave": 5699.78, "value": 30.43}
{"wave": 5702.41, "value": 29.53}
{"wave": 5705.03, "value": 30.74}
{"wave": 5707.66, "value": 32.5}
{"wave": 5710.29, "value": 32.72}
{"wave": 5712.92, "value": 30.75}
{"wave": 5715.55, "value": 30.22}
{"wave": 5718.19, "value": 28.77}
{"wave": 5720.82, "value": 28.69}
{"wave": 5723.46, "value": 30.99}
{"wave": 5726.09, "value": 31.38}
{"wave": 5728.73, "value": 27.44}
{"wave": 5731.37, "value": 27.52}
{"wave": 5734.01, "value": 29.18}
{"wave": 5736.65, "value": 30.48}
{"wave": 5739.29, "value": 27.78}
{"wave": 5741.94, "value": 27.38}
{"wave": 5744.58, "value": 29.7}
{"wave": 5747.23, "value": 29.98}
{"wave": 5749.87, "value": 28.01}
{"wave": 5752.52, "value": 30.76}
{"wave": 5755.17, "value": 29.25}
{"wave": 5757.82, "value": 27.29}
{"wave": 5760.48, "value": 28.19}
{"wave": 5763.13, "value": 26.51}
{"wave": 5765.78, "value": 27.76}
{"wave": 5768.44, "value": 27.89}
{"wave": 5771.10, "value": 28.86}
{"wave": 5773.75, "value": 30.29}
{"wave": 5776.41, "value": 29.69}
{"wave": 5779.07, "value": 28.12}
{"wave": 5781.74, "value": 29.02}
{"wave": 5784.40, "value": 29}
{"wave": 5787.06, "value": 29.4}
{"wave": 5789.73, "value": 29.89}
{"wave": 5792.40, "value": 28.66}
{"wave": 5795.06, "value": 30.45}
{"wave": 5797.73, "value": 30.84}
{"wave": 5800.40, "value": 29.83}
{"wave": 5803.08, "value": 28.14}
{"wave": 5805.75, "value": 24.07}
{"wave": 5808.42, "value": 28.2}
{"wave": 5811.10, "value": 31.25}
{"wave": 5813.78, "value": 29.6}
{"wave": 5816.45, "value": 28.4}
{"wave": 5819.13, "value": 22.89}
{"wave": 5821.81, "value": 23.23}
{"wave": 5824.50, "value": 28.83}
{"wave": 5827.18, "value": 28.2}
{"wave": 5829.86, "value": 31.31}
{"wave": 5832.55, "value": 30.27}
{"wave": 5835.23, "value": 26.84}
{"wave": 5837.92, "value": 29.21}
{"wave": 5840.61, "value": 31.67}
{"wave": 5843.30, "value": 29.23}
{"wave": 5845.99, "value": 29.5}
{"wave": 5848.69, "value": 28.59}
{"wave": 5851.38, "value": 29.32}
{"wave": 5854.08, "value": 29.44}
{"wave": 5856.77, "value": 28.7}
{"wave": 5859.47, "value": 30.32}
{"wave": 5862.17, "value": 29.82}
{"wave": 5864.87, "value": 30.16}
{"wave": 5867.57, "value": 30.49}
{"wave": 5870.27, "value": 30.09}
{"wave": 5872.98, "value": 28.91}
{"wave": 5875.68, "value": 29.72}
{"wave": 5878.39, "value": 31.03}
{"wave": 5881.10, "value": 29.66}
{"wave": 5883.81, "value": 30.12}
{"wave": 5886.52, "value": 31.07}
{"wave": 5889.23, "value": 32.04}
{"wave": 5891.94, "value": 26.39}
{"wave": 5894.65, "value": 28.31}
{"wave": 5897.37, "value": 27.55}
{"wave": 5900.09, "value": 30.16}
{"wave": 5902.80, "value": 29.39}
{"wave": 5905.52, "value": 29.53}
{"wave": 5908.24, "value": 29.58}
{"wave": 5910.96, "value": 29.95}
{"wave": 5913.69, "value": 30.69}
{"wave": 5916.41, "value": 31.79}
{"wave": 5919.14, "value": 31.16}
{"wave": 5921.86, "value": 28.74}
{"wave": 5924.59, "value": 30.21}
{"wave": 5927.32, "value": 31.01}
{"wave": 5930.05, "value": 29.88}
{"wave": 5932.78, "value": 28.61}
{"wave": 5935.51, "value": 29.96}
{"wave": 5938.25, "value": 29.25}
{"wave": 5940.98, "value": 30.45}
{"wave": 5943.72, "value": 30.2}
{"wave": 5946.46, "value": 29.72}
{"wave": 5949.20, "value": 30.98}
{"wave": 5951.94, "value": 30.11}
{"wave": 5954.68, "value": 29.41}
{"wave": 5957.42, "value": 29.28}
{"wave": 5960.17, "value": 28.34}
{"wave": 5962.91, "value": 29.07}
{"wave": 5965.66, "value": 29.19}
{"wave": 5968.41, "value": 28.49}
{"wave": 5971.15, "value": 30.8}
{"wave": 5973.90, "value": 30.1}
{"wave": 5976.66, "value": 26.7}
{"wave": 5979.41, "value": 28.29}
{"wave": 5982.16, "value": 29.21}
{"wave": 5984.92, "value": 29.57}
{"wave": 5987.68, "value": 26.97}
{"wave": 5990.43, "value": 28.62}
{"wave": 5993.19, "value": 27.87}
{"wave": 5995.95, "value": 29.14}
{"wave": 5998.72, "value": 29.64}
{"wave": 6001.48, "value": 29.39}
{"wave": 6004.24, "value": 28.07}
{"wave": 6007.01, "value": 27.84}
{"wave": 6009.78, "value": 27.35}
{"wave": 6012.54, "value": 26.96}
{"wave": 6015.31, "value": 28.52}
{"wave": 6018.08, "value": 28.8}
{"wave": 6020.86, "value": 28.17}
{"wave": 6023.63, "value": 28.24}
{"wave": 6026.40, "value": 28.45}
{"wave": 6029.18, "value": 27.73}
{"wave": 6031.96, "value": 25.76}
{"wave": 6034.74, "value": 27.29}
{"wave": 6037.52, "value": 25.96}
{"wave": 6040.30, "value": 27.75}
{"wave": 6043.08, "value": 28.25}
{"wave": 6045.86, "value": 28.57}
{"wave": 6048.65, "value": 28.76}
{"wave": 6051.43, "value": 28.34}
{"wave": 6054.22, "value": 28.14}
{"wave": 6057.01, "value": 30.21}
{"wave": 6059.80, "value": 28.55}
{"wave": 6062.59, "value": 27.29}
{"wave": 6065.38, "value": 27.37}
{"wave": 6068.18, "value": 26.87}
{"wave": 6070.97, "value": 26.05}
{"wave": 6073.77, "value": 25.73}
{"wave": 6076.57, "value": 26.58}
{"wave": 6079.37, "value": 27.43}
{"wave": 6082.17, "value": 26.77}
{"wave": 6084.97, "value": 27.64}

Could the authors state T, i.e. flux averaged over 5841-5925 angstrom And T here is 29.7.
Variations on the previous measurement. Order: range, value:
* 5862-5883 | 30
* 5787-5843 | 28.6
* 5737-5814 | 28.8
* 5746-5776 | 28.7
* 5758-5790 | 28.6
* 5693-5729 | 30.9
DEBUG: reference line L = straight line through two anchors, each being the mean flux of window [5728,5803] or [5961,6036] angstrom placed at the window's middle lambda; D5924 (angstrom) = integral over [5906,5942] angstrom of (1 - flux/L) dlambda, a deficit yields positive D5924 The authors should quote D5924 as -1.94 angstrom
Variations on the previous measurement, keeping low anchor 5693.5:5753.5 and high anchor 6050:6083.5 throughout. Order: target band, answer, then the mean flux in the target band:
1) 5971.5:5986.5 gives -0.41 angstrom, 28.9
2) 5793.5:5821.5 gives 1.18 angstrom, 28.2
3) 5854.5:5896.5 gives -1.24 angstrom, 29.8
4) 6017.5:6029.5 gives -0.22 angstrom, 28.3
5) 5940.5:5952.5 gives -0.82 angstrom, 30.3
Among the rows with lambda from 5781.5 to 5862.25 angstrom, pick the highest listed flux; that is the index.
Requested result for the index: 31.67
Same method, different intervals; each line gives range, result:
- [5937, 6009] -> 30.98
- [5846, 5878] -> 30.49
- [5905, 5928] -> 31.79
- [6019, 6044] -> 28.45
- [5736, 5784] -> 30.76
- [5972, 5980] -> 30.1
